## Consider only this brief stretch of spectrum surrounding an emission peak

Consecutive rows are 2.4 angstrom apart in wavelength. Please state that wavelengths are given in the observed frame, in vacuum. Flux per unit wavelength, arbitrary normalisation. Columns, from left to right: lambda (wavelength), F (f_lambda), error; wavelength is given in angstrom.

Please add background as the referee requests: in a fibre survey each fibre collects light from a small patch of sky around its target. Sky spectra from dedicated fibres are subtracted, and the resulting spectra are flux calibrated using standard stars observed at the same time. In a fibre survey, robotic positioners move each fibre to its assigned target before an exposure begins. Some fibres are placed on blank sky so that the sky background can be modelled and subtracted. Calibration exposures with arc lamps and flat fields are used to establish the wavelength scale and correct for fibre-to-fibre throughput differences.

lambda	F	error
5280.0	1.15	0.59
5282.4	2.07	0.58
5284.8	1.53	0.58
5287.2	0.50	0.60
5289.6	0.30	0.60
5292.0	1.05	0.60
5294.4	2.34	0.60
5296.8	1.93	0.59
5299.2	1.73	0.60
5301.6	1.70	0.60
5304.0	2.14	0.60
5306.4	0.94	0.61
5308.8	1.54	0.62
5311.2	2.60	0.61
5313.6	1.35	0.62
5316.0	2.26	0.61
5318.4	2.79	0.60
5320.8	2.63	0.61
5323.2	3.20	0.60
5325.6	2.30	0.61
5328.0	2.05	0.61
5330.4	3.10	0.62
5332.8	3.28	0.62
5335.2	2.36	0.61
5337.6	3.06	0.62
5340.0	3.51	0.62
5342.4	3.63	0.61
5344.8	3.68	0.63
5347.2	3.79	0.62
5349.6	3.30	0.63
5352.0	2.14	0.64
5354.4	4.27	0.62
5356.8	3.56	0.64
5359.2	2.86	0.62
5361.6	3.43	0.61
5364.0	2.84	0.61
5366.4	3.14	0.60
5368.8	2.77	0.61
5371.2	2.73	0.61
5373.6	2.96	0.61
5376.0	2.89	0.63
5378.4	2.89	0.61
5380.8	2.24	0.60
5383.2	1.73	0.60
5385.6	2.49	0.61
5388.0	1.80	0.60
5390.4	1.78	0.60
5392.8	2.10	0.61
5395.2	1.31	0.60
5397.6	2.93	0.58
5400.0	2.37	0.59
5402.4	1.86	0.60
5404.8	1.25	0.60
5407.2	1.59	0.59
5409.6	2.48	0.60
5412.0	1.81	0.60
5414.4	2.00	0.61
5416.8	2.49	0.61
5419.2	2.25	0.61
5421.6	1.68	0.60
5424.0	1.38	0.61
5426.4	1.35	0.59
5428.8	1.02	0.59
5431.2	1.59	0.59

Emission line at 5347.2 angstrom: C IV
